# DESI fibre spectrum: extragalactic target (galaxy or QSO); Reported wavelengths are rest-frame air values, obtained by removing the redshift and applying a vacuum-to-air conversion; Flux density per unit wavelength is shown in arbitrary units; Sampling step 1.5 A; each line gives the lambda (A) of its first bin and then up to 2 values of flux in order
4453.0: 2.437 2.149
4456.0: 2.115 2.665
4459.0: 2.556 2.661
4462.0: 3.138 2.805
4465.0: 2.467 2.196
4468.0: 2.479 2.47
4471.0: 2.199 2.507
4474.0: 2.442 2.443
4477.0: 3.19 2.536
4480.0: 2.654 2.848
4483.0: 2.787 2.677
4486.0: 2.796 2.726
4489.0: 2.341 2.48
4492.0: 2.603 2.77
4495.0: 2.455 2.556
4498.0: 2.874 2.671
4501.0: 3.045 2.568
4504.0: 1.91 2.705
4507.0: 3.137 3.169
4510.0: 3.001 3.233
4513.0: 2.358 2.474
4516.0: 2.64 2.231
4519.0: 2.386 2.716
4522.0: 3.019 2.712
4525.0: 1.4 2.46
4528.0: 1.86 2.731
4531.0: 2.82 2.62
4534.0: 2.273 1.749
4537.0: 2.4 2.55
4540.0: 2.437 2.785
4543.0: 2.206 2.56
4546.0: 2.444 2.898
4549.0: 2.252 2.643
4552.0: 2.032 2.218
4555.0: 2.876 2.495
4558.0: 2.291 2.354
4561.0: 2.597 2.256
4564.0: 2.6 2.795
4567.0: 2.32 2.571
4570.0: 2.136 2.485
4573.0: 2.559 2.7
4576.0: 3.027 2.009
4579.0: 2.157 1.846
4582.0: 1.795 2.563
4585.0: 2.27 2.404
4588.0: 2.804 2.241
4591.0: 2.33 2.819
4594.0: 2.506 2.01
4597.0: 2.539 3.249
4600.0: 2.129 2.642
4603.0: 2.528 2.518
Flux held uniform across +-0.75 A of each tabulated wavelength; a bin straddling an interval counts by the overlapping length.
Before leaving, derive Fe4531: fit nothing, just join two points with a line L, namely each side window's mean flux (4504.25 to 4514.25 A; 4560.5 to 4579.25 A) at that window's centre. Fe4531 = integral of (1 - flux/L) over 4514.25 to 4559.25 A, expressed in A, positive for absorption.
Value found 4.2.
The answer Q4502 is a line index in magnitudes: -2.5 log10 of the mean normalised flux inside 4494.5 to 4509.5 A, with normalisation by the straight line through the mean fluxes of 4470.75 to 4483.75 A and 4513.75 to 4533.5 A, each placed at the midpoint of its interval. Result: -0.07 mag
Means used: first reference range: 2.64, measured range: 2.72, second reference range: 2.46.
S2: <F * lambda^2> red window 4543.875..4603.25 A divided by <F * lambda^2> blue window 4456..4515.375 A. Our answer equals 0.96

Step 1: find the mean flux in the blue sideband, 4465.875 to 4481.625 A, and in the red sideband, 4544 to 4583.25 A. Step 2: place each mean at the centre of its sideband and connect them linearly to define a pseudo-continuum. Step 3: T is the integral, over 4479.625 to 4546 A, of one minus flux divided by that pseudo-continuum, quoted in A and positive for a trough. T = -2.41 A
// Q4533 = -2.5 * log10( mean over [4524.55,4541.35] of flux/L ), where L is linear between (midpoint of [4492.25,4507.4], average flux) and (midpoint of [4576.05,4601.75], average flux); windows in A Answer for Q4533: 0.098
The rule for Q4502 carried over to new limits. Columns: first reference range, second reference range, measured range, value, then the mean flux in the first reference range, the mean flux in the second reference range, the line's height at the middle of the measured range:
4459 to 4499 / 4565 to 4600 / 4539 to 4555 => 0.012 mag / 2.62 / 2.43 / 2.5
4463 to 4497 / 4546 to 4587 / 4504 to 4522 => -0.079 mag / 2.58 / 2.41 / 2.52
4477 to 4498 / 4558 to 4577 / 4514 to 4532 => 0.061 mag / 2.66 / 2.52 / 2.6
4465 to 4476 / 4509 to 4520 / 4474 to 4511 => -0.079 mag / 2.39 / 2.63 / 2.51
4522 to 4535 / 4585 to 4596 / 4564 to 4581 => -0.004 mag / 2.39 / 2.44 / 2.43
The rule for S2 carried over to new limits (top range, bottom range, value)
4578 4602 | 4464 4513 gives 0.94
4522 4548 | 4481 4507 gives 0.93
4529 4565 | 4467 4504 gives 0.97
